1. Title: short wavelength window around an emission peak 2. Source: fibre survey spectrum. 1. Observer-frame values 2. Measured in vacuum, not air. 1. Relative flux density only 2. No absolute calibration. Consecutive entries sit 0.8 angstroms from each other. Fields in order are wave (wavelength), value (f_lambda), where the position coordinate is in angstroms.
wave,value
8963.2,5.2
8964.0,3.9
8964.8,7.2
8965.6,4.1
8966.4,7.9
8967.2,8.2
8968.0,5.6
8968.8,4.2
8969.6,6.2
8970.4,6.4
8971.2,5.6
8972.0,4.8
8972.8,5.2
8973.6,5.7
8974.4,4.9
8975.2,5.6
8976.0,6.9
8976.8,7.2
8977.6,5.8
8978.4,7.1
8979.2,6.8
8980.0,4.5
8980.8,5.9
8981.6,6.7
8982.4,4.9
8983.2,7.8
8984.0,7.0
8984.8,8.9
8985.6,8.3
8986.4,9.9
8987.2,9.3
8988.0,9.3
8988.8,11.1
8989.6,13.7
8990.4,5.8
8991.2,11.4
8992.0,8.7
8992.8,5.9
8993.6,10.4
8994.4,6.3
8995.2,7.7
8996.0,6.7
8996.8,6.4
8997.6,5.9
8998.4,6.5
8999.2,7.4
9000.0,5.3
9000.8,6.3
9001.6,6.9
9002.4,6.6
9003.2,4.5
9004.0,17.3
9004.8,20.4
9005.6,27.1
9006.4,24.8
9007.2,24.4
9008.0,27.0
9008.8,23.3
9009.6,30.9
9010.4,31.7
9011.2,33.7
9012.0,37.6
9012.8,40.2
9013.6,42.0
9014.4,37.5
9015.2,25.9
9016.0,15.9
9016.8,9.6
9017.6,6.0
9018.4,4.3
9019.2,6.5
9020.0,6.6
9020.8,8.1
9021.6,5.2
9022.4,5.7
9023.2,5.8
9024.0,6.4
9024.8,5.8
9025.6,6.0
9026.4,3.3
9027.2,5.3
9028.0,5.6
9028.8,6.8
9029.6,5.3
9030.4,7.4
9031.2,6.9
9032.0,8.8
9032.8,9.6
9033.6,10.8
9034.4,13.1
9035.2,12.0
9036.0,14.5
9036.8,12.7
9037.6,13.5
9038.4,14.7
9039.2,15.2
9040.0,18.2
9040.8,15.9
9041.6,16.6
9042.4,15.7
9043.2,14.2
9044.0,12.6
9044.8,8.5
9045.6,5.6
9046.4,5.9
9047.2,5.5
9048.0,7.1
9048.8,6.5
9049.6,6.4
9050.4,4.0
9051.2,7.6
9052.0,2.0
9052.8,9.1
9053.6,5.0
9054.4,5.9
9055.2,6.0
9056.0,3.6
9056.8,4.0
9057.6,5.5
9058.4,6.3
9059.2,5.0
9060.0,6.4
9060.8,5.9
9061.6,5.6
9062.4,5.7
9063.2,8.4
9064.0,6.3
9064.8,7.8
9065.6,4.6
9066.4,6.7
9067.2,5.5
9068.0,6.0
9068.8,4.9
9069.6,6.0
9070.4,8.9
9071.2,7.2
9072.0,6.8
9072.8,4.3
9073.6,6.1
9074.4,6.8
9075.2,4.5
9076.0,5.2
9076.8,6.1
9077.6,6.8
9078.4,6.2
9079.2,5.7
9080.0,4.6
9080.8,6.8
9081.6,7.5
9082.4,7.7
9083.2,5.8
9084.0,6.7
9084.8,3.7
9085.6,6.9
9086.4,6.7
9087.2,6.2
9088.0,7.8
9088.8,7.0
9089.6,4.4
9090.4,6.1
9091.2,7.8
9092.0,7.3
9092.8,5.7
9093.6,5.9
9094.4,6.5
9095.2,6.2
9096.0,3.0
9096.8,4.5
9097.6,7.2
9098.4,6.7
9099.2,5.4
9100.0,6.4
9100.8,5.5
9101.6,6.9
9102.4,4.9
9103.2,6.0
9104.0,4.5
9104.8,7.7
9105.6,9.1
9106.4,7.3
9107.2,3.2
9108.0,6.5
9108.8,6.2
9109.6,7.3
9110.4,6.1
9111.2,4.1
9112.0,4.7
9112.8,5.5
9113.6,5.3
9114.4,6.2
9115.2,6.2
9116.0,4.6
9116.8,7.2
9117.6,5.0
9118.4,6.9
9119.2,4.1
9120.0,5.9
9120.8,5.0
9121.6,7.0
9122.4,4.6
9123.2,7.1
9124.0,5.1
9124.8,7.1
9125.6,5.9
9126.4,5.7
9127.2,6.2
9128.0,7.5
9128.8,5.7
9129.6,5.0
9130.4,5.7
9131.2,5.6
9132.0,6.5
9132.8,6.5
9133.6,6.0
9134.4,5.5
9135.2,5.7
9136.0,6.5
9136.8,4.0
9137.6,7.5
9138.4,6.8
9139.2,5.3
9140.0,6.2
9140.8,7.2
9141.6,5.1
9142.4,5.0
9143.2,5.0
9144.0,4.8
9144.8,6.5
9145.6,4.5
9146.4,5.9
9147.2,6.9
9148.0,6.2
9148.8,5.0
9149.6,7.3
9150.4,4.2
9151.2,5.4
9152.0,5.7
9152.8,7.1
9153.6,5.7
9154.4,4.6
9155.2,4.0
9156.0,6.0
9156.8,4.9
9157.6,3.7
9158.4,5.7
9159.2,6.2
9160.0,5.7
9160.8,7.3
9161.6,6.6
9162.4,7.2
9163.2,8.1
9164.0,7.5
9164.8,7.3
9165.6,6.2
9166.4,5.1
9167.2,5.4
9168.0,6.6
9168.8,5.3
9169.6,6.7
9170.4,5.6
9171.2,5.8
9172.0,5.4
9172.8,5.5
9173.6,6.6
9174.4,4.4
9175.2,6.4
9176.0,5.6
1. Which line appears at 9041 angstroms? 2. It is [N II] 6583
